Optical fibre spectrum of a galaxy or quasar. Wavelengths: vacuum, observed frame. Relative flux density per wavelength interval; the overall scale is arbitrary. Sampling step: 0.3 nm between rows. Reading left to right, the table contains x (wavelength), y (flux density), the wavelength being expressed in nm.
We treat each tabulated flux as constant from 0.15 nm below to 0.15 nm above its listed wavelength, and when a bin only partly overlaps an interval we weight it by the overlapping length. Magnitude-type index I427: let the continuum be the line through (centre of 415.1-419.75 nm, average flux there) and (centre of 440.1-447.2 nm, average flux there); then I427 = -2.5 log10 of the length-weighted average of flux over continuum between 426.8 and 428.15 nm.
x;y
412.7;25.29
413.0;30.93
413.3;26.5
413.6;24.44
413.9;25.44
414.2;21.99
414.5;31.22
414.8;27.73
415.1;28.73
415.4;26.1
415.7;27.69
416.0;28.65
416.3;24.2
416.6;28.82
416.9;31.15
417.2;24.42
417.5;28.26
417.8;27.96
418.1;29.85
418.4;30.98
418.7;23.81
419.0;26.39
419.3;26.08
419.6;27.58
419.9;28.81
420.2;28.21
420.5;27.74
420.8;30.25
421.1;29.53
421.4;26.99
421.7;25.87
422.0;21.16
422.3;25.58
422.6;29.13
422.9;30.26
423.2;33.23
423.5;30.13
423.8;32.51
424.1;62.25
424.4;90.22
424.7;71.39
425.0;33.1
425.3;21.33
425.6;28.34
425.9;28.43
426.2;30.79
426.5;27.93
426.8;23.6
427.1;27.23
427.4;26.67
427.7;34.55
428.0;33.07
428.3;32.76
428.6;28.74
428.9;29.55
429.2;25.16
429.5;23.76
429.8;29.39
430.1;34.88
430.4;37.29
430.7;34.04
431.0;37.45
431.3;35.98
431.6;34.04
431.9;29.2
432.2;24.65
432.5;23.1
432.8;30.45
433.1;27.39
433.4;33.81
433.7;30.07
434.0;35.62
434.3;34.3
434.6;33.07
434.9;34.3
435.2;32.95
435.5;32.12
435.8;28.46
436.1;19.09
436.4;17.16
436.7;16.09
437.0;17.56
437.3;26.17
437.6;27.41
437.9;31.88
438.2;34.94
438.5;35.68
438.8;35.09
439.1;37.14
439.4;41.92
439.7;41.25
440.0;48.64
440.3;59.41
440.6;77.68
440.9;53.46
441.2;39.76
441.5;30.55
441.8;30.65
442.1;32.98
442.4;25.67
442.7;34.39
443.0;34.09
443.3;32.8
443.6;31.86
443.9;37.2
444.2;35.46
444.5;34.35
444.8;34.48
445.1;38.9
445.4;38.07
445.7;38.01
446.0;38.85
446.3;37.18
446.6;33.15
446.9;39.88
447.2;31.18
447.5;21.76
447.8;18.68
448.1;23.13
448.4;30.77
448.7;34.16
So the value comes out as 0.075 mag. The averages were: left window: 27.5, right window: 38.6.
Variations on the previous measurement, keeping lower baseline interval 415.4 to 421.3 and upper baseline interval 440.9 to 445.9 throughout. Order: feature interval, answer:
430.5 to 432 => -0.10 mag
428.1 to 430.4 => 0.04 mag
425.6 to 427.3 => 0.09 mag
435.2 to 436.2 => 0.17 mag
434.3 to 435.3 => -0.04 mag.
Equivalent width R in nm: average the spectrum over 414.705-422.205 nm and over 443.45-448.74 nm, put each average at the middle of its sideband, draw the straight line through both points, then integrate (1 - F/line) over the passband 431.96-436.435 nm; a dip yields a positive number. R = 0.187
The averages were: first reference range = 27.5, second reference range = 33.1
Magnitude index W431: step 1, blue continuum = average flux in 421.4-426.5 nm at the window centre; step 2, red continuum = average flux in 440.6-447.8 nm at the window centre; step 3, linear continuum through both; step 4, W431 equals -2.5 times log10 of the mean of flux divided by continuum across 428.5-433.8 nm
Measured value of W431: 0.18 mag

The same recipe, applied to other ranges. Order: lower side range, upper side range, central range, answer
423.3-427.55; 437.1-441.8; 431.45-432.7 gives 0.38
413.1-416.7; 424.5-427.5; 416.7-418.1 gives 0.00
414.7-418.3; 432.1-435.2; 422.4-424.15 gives -0.19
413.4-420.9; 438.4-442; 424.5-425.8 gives -0.21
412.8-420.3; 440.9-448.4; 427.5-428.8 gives -0.07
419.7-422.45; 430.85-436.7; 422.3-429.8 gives -0.22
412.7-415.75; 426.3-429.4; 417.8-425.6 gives -0.19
